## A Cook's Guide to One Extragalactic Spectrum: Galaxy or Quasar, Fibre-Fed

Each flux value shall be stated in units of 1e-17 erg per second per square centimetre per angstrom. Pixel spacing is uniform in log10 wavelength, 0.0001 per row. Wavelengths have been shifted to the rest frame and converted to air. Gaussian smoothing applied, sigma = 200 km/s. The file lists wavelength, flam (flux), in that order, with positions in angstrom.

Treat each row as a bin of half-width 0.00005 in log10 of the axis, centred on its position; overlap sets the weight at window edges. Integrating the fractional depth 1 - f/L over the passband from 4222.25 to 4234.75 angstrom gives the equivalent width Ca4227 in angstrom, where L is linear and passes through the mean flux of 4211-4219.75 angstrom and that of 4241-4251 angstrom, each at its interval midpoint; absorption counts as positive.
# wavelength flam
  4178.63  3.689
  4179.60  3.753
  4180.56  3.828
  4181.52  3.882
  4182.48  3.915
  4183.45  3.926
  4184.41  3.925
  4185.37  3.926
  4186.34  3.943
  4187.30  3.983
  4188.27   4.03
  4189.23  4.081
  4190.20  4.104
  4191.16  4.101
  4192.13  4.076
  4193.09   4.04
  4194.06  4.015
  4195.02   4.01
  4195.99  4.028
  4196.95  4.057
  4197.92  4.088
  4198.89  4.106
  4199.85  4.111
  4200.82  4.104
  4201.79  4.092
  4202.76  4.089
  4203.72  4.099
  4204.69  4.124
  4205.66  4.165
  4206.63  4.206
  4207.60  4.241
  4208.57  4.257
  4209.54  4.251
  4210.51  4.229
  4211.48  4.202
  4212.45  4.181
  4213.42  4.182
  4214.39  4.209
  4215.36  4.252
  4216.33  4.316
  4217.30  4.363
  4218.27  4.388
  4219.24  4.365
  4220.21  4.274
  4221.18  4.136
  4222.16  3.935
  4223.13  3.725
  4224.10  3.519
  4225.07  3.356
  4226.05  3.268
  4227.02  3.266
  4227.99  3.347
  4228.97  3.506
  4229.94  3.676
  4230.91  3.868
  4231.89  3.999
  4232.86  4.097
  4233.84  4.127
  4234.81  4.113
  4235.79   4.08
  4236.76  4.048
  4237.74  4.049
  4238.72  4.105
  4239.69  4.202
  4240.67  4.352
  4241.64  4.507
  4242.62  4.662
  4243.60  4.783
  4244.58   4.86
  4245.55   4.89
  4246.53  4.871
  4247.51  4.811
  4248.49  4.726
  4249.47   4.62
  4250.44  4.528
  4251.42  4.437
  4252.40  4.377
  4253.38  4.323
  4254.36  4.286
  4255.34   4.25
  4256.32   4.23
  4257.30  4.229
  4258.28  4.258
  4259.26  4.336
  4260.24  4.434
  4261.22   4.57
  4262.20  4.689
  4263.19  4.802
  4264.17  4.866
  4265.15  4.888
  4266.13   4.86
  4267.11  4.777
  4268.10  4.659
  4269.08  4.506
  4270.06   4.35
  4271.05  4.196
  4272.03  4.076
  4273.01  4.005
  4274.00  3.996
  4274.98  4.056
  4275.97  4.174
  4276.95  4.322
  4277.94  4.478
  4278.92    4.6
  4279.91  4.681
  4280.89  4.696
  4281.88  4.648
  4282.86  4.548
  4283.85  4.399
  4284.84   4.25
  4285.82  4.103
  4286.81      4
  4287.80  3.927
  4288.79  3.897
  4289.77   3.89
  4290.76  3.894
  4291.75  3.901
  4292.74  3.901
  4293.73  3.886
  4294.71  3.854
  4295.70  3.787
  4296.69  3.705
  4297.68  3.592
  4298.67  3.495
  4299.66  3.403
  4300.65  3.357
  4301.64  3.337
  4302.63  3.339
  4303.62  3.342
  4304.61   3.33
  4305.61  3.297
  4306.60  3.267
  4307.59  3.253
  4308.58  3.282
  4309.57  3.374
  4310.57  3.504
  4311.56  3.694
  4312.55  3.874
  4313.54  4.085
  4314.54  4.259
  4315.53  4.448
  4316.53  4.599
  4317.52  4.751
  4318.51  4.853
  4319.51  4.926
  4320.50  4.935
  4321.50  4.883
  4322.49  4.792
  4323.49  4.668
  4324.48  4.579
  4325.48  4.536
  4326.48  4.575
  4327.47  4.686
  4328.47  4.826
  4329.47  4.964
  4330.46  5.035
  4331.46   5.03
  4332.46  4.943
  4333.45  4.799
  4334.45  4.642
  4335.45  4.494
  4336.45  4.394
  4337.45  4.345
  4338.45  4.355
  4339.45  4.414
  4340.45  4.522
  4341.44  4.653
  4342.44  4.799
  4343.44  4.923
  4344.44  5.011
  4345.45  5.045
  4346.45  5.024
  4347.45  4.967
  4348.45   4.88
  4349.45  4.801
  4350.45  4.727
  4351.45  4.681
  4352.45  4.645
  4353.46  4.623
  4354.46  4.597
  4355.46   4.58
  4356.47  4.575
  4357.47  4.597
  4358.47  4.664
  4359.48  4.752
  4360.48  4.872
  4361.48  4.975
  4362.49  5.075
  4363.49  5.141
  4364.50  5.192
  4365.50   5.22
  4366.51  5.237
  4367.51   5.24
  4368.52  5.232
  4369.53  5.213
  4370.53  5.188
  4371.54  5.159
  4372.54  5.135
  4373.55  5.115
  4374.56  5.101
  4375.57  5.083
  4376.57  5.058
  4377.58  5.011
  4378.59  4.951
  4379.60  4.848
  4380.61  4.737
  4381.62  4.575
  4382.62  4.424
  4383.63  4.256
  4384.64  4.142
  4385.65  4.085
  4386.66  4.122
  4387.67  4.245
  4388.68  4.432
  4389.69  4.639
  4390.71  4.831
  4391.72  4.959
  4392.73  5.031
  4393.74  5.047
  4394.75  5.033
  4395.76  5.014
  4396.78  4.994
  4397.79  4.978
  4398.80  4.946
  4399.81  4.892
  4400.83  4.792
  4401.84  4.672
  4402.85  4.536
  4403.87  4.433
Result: 2.2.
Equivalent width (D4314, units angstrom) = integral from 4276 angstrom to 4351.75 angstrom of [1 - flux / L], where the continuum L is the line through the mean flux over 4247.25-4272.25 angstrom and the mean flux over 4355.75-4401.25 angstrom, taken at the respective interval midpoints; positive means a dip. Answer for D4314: 6.2 angstrom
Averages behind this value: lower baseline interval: 4.51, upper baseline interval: 4.86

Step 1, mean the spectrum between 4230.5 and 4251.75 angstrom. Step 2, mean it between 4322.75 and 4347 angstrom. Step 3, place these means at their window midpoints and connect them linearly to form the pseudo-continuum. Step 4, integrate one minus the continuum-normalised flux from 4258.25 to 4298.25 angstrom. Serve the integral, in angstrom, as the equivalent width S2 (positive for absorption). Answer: 2.2 angstrom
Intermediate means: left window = 4.4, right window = 4.72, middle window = 4.28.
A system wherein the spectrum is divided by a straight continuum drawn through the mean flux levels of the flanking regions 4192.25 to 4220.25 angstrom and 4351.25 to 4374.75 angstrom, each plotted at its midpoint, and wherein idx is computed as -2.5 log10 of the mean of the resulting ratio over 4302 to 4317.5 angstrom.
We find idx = 0.26 mag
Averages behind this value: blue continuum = 4.17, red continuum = 4.95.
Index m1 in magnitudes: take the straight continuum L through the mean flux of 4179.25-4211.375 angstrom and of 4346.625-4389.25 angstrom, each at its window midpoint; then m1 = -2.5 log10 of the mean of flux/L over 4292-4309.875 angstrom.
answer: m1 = 0.28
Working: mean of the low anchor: 4.06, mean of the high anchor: 4.82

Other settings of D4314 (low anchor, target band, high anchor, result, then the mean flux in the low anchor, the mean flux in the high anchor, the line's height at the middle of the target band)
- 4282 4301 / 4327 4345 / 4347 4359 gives -0.97 angstrom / 3.9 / 4.69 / 4.47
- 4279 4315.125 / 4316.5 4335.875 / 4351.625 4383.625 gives -2.33 angstrom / 3.82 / 4.92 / 4.27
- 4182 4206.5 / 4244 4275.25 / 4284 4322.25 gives -4.28 angstrom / 4.05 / 3.89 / 3.95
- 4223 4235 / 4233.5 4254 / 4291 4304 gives -4.44 angstrom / 3.67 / 3.62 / 3.66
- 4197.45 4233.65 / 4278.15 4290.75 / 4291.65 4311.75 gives -2.37 angstrom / 4.02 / 3.51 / 3.61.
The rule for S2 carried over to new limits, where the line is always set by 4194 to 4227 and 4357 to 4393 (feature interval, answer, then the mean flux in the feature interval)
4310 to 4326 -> 0.4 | 4.46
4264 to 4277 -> -0.1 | 4.4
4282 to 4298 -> 1.6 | 3.99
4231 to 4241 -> 0.2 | 4.1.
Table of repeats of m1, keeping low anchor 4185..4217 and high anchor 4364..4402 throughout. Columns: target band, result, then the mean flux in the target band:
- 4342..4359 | -0.009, 4.77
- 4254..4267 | -0.040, 4.53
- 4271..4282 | 0.027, 4.32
